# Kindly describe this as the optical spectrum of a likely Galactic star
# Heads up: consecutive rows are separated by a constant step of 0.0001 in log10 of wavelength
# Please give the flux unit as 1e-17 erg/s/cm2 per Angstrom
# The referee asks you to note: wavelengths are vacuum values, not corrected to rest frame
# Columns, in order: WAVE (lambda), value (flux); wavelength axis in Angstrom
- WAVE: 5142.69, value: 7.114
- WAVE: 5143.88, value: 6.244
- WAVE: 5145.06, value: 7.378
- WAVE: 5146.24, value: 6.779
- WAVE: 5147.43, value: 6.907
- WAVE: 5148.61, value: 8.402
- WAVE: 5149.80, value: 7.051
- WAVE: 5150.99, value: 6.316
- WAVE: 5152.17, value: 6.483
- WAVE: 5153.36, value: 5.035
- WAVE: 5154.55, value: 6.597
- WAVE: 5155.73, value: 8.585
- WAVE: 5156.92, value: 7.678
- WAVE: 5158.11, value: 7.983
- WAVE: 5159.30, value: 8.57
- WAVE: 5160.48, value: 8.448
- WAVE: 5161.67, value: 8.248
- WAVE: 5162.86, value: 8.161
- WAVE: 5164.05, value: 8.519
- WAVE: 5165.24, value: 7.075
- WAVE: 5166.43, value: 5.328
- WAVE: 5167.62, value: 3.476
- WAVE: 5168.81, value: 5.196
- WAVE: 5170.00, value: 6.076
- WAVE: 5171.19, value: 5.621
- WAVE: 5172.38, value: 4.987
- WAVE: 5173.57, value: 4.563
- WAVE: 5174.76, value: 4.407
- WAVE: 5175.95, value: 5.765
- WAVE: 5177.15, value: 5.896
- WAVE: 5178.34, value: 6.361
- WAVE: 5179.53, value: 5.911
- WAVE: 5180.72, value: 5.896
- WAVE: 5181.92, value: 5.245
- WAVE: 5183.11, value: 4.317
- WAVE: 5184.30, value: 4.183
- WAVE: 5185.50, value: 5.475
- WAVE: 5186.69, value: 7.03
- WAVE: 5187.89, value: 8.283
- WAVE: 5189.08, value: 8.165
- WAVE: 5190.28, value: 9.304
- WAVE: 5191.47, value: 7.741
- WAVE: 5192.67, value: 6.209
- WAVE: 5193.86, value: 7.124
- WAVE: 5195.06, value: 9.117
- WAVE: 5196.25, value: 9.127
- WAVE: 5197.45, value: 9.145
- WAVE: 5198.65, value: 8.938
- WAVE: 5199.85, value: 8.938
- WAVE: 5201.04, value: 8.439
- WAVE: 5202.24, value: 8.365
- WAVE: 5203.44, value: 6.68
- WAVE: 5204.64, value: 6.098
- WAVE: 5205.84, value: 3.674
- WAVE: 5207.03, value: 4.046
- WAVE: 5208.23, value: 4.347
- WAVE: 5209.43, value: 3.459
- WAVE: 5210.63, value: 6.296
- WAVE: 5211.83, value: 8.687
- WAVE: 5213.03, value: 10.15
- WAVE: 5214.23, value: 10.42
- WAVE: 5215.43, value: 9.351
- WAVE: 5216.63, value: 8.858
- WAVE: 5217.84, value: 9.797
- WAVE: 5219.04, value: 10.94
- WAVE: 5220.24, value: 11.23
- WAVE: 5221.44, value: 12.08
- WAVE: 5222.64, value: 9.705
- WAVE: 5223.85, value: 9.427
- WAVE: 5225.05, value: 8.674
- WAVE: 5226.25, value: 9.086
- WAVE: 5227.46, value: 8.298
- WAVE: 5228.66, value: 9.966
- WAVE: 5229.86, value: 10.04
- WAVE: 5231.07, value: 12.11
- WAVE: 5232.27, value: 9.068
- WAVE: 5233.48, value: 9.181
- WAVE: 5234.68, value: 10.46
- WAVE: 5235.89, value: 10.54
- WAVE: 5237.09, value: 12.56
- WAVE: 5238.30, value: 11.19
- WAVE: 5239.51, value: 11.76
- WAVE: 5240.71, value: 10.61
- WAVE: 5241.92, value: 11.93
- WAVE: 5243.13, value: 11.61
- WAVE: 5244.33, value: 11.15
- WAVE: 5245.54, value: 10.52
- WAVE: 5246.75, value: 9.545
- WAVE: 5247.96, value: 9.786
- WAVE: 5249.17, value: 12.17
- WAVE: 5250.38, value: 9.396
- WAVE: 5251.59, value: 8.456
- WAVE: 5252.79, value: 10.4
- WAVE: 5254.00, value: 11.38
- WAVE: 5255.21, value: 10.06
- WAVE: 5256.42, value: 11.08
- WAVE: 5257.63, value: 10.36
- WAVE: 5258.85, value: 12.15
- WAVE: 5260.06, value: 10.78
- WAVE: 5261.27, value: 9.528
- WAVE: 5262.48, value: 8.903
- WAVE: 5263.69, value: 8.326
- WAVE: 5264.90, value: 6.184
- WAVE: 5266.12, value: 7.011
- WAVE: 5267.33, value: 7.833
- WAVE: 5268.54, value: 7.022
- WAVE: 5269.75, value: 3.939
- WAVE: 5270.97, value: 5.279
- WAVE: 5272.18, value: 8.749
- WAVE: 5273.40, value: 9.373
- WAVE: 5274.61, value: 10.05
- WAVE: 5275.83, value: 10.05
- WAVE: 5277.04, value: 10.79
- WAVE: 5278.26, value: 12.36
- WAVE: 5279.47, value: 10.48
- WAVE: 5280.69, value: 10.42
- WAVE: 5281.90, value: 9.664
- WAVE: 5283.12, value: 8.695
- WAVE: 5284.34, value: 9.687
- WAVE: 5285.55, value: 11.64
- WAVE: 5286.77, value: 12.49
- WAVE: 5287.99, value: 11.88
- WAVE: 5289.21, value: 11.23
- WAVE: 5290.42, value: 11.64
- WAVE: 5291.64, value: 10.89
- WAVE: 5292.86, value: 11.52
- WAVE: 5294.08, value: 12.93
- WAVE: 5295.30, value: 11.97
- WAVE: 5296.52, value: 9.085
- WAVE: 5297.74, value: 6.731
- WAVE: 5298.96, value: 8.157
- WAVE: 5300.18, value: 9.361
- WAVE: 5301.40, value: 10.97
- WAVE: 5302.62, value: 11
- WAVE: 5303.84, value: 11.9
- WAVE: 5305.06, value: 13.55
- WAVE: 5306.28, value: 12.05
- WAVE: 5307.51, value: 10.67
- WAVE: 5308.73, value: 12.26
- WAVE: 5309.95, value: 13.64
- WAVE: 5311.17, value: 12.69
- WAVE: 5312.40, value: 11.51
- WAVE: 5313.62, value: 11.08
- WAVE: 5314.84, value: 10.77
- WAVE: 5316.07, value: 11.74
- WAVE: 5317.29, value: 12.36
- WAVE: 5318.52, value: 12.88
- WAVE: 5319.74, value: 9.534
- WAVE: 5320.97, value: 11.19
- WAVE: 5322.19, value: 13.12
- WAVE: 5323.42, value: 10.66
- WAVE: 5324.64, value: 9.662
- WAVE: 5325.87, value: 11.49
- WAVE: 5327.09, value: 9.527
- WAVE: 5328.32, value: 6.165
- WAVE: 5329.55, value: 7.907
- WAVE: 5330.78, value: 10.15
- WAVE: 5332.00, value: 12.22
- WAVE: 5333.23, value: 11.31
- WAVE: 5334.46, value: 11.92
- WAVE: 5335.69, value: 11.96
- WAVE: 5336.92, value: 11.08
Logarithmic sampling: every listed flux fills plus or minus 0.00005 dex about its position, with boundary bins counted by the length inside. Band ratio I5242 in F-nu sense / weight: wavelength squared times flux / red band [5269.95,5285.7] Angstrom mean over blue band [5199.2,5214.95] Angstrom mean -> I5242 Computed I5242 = 1.42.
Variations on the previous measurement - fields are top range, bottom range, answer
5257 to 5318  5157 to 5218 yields 1.54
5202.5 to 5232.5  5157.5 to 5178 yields 1.36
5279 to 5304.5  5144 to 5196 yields 1.67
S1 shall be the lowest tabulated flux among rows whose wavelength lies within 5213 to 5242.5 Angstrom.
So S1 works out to 8.298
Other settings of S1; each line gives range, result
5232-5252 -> 8.456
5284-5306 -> 6.731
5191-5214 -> 3.459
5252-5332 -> 3.939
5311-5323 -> 9.534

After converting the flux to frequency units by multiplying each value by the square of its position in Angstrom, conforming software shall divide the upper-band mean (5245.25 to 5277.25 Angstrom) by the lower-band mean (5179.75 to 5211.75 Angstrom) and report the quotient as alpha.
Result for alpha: 1.4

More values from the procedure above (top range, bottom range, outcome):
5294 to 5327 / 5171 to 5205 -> 1.71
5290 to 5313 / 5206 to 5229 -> 1.35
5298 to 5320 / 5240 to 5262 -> 1.10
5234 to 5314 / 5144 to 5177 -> 1.63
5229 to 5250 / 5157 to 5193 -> 1.72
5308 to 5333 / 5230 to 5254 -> 1.07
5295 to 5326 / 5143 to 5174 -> 1.74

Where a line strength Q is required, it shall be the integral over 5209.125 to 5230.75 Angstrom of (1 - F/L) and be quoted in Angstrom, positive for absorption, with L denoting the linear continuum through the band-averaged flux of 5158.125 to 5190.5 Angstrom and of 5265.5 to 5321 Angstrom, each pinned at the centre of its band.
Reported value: -4.0 Angstrom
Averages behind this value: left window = 6.31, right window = 10.4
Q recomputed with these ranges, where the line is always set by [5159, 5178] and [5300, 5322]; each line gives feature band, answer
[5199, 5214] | 1.86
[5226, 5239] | -2.35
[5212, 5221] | -2.22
